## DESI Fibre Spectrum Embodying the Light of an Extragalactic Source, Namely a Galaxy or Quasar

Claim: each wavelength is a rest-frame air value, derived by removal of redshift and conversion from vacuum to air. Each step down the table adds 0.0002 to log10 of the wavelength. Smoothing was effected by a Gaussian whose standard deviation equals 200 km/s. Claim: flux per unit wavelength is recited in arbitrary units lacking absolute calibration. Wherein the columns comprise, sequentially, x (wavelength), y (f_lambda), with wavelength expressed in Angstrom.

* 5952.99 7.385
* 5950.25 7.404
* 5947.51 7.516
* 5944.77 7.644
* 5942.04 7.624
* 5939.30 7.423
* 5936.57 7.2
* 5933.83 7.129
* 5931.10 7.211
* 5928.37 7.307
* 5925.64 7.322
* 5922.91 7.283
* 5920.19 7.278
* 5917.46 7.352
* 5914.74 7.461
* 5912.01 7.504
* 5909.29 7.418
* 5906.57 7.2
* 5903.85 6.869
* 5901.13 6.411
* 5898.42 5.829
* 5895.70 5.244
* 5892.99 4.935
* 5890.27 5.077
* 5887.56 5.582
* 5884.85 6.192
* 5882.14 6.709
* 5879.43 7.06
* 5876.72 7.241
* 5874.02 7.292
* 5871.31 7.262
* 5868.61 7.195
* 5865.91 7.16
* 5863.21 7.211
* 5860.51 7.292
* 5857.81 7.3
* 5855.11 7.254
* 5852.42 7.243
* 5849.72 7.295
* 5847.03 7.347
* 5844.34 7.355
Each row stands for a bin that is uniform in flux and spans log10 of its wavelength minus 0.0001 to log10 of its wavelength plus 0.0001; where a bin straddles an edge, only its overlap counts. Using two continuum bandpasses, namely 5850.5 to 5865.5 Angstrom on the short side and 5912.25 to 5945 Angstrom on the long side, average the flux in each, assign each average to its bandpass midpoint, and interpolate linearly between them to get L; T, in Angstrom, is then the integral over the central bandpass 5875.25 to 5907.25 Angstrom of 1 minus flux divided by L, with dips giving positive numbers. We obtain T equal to 4.91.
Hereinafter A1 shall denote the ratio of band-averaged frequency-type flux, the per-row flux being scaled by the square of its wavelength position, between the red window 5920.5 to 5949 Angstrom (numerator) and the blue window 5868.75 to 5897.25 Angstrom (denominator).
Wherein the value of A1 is 1.19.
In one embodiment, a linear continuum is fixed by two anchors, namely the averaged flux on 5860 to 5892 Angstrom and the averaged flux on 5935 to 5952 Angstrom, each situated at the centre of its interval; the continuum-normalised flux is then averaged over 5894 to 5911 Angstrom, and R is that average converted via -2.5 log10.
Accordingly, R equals 0.09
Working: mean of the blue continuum 6.74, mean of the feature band 6.49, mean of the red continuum 7.46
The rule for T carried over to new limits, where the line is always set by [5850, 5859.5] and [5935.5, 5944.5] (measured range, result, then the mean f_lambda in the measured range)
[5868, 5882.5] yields 0.3 Angstrom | 7.15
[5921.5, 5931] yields 0.2 Angstrom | 7.3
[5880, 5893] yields 2.6 Angstrom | 5.86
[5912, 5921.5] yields 0.0 Angstrom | 7.38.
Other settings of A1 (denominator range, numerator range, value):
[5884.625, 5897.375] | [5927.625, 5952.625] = 1.41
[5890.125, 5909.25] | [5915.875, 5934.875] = 1.20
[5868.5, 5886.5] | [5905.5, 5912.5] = 1.07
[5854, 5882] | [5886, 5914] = 0.88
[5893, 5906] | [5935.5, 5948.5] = 1.26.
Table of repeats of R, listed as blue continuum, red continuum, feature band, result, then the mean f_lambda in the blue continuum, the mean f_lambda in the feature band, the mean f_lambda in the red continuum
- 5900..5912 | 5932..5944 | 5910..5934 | -0.02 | 7.05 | 7.33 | 7.36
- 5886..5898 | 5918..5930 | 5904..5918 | -0.14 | 5.27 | 7.34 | 7.3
